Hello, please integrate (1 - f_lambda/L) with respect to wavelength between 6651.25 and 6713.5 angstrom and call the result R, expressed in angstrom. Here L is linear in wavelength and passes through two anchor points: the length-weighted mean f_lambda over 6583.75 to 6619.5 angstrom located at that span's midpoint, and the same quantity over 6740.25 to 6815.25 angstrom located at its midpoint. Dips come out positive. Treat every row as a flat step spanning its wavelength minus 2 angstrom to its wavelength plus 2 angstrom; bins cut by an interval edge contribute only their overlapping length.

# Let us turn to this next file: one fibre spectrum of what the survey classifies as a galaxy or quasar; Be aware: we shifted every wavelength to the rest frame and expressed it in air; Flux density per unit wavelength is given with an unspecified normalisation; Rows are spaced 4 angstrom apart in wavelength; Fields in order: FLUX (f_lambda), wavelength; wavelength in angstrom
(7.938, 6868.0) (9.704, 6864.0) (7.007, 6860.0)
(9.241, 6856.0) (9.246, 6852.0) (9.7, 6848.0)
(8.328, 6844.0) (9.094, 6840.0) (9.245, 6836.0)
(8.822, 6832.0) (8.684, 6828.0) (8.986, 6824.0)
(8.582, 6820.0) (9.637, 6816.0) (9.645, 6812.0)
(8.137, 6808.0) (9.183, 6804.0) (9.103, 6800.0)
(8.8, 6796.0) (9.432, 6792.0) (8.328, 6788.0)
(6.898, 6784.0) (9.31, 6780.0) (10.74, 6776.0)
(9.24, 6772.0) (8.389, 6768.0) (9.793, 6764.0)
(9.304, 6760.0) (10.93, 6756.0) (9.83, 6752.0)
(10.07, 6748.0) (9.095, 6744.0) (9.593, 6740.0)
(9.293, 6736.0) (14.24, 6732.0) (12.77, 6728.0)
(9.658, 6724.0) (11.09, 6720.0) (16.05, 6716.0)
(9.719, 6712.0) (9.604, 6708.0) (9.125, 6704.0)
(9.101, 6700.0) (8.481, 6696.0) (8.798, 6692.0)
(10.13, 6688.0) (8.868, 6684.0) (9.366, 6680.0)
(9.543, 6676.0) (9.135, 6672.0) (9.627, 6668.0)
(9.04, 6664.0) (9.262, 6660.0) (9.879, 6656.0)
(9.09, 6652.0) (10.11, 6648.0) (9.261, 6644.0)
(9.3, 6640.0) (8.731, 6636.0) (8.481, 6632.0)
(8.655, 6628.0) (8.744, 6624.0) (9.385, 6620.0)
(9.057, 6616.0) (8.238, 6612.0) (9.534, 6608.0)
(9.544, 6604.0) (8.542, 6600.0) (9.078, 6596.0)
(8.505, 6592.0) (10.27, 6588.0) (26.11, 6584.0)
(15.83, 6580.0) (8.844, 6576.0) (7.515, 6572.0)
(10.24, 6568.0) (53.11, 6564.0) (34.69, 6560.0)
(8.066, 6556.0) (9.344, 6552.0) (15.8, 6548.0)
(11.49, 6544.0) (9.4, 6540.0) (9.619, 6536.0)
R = 2.9 angstrom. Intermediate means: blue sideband 10.2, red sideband 9.25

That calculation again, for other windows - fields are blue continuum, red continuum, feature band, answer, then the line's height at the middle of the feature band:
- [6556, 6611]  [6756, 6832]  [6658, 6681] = 6.58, 13.1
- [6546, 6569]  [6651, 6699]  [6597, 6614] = 8.04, 17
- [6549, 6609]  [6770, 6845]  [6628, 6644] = 5.70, 13.8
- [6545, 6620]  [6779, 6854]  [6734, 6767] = 2.35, 10.4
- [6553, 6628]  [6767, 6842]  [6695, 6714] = 3.46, 11.3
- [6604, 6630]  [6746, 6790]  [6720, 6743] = -4.38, 9.26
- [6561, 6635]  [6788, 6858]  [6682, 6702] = 4.00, 11.3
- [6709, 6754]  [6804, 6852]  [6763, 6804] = 3.85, 9.93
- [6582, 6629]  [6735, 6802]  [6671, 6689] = 1.04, 9.96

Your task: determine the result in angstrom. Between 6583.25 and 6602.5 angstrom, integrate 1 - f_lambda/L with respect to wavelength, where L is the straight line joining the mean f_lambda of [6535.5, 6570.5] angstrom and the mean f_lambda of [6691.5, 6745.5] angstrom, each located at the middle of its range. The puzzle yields 5.7 angstrom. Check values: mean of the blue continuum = 18.2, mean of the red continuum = 10.5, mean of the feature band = 11.5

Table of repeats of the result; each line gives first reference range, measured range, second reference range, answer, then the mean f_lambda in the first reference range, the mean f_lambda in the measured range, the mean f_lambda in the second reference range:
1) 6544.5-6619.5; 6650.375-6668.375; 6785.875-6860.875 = 4.7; 14.4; 9.36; 8.93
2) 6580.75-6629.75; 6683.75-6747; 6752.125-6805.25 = -4.4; 10.6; 10.4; 9.21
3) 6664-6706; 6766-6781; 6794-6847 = -0.6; 9.21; 9.43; 8.96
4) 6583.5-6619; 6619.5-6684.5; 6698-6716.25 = 6.6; 10.3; 9.21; 10.2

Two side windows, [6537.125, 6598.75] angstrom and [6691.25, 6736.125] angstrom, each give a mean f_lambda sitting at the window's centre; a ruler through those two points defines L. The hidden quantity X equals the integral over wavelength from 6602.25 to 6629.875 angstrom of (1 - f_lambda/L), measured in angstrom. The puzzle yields 9.93 angstrom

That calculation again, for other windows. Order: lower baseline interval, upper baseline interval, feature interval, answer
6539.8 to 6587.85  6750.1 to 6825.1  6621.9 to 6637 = 6.45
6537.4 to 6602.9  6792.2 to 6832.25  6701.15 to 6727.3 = 1.38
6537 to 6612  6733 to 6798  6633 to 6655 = 5.85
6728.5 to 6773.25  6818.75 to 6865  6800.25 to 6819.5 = 0.41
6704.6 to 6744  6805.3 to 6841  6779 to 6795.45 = 2.18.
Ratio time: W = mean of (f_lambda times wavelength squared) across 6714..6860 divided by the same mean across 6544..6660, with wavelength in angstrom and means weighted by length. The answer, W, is 0.81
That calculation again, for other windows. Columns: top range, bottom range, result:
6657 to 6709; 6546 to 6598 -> 0.57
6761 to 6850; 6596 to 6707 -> 1.03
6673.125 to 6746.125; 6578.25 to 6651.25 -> 1.02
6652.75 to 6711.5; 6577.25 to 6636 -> 0.90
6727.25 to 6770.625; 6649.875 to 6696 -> 1.12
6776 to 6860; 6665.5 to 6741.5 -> 0.90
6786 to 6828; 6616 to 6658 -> 1.03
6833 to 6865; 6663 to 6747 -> 0.92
